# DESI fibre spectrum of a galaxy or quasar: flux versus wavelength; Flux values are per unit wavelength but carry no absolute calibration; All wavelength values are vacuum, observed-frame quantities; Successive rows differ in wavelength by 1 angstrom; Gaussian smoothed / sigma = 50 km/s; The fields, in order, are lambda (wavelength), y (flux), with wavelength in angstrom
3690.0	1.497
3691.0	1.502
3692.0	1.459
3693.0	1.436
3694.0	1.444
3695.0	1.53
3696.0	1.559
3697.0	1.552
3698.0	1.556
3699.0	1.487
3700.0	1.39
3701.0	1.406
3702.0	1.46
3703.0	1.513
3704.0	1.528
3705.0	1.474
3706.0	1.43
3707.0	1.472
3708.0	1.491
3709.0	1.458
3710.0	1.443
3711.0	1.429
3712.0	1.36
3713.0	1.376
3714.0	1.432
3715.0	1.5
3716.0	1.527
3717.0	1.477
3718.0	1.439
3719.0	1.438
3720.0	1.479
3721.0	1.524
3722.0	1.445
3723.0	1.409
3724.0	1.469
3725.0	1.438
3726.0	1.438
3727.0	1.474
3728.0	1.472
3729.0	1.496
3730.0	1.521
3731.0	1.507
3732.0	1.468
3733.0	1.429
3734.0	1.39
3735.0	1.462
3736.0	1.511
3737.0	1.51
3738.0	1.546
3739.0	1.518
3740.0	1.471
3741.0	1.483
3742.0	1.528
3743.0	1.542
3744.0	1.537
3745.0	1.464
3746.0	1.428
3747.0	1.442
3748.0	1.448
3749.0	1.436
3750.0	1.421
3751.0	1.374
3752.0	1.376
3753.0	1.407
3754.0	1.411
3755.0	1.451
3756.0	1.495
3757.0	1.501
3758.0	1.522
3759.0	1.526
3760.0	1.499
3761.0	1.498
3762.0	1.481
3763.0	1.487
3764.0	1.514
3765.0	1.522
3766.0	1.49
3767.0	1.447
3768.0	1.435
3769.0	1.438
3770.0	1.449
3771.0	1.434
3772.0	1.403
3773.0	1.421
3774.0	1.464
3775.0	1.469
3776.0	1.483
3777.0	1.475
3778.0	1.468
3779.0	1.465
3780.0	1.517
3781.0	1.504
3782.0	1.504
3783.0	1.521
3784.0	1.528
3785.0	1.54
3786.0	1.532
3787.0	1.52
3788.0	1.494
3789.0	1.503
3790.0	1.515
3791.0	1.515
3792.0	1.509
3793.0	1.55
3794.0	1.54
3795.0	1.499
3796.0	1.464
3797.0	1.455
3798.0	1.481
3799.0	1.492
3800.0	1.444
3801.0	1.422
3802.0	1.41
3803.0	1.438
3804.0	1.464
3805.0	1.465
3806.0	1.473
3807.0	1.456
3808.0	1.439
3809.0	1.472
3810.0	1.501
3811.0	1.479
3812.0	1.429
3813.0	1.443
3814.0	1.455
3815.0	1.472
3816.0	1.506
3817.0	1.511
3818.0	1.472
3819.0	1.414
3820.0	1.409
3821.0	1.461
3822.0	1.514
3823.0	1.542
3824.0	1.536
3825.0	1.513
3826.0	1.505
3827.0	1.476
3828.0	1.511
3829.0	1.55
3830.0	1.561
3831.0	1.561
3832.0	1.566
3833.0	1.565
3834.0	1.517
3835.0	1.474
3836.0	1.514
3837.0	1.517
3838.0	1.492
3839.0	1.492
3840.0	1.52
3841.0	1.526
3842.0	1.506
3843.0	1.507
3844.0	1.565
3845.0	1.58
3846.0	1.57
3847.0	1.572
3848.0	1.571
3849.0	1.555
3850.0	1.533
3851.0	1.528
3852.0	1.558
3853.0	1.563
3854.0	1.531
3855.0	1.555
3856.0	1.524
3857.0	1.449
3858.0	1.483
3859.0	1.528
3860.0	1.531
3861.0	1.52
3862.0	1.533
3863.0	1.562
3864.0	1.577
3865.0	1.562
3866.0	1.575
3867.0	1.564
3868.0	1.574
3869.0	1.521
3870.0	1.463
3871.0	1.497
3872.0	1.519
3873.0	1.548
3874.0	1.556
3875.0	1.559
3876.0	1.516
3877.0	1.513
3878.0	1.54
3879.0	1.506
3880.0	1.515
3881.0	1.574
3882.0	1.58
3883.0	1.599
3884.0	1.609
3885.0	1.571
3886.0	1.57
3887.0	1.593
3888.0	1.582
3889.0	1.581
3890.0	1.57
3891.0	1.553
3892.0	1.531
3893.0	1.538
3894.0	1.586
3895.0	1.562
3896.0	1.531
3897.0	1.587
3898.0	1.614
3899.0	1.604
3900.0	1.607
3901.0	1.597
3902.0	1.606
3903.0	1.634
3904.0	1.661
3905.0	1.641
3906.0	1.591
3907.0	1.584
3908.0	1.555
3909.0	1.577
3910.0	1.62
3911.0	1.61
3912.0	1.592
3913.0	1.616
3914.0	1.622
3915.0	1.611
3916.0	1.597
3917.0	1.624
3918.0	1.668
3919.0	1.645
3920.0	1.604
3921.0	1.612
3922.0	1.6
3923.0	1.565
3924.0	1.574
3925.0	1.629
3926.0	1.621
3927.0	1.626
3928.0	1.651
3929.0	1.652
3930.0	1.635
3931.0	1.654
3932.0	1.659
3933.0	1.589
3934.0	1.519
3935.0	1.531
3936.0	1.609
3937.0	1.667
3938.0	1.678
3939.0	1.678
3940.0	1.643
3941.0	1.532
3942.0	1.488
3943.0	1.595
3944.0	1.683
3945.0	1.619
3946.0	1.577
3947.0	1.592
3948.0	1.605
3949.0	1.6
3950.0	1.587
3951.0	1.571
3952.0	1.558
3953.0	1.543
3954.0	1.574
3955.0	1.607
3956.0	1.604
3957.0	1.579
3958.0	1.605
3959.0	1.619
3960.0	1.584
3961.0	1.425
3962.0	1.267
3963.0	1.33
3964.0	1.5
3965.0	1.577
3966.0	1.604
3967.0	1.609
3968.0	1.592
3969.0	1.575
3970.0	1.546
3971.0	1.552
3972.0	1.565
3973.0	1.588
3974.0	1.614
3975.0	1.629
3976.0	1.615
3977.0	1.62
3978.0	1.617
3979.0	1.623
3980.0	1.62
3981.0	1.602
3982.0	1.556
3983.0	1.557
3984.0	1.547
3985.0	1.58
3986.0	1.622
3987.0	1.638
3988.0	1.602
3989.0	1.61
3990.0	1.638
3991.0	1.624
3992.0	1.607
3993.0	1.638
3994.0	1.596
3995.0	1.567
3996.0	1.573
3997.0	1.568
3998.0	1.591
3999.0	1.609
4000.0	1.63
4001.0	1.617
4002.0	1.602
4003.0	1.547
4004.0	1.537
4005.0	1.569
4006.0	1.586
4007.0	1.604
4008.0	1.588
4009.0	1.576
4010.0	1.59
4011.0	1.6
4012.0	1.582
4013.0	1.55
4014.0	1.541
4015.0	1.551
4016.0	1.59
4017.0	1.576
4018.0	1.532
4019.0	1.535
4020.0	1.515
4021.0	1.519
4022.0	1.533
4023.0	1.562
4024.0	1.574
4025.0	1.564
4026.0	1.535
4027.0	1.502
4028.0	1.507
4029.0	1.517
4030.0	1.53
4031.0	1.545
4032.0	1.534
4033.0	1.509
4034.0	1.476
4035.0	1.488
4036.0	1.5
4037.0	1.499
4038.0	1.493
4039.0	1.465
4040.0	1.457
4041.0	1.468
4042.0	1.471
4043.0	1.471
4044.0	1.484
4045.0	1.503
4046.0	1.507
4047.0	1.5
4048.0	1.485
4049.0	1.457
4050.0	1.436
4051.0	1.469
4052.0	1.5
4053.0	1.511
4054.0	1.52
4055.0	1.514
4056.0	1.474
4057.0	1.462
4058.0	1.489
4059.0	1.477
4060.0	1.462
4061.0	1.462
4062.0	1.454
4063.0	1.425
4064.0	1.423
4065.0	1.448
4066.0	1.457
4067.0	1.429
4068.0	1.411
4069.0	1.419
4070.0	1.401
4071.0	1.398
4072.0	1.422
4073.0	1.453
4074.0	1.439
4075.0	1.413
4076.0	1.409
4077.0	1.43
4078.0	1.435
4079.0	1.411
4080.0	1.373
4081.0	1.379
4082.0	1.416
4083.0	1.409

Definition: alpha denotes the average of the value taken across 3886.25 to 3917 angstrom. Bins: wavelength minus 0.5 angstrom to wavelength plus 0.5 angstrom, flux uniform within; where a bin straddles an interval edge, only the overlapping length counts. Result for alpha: 1.59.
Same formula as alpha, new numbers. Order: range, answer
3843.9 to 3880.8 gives 1.54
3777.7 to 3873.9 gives 1.51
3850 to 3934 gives 1.58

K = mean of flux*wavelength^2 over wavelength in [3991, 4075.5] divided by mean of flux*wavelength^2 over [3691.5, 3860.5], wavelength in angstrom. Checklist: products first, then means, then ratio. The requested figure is 1.2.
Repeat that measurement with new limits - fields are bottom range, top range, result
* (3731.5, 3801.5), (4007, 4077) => 1.16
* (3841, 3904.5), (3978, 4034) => 1.08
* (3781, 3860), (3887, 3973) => 1.12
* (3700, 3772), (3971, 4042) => 1.23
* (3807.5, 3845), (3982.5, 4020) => 1.15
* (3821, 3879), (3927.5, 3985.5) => 1.09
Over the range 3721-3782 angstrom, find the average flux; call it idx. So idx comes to 1.47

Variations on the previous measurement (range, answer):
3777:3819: 1.48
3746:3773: 1.46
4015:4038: 1.53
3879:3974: 1.59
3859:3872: 1.54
